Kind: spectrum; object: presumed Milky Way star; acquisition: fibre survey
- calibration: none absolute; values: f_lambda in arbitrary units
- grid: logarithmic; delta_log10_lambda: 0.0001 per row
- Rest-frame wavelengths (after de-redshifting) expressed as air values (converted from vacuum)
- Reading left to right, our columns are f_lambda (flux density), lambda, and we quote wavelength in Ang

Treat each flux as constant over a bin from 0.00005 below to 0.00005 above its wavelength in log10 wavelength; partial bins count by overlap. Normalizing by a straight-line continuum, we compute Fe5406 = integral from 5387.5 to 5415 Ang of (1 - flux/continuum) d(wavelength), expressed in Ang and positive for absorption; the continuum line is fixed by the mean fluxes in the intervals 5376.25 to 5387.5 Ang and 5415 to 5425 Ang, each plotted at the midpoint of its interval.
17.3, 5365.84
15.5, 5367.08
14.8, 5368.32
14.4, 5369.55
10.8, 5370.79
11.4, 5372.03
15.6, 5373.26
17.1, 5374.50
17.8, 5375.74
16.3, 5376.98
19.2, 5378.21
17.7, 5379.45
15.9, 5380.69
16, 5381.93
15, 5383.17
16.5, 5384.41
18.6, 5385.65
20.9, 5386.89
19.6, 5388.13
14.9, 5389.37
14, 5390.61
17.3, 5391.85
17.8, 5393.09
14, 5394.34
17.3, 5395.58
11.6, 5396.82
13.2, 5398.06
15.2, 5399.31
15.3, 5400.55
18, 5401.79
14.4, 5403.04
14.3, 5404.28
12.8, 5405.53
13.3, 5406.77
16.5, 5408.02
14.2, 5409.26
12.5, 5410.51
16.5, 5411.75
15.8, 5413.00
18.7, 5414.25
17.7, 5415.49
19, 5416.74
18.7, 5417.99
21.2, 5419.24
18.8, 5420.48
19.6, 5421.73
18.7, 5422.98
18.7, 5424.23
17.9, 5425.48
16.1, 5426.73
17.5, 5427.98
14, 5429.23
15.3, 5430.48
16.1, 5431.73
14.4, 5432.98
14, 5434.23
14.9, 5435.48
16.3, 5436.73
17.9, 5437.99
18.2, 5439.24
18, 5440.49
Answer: 4.3 Ang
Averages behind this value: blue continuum 17.3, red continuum 19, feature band 15.3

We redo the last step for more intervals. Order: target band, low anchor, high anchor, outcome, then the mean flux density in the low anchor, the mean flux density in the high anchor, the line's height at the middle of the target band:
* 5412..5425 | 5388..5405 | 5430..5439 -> -2.57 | 15.4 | 15.7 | 15.5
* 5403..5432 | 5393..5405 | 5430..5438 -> -2.79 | 15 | 15.4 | 15.2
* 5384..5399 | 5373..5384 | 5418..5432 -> 0.65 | 16.8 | 17.7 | 17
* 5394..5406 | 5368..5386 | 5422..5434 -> 1.10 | 15.8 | 16.5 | 16.1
